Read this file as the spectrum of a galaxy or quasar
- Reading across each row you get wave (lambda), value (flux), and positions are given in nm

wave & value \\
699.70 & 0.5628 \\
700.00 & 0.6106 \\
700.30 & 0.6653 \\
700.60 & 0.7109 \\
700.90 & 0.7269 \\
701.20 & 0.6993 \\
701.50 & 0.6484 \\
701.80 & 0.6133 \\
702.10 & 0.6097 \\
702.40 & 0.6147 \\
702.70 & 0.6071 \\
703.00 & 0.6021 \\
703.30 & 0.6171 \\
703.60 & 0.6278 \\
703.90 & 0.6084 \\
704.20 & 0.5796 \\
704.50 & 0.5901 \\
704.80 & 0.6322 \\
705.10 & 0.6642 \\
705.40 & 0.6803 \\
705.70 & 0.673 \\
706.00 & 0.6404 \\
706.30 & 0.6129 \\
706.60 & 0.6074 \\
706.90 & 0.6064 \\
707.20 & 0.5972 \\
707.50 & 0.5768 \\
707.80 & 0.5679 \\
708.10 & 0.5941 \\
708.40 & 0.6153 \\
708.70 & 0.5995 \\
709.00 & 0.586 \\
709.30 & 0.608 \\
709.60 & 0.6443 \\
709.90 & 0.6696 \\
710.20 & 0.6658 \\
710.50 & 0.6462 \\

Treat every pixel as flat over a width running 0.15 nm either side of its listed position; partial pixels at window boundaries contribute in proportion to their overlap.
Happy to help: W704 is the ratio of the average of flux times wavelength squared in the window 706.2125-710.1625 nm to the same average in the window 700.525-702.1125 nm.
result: 0.9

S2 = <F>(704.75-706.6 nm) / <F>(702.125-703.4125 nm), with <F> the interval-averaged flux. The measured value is 1.1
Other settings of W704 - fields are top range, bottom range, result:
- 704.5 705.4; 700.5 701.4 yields 0.92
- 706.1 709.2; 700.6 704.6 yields 0.96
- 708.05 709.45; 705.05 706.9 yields 0.94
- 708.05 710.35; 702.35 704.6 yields 1.05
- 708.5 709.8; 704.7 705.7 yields 0.93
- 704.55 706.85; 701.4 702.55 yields 1.04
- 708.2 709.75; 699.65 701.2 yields 0.94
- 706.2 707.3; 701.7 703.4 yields 1.00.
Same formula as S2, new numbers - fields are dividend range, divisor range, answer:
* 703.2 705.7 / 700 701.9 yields 0.93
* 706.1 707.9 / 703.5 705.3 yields 0.96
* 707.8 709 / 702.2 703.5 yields 0.98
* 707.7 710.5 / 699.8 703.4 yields 0.96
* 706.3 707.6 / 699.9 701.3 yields 0.88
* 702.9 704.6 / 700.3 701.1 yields 0.85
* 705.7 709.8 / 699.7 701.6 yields 0.91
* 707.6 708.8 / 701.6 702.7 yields 0.97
